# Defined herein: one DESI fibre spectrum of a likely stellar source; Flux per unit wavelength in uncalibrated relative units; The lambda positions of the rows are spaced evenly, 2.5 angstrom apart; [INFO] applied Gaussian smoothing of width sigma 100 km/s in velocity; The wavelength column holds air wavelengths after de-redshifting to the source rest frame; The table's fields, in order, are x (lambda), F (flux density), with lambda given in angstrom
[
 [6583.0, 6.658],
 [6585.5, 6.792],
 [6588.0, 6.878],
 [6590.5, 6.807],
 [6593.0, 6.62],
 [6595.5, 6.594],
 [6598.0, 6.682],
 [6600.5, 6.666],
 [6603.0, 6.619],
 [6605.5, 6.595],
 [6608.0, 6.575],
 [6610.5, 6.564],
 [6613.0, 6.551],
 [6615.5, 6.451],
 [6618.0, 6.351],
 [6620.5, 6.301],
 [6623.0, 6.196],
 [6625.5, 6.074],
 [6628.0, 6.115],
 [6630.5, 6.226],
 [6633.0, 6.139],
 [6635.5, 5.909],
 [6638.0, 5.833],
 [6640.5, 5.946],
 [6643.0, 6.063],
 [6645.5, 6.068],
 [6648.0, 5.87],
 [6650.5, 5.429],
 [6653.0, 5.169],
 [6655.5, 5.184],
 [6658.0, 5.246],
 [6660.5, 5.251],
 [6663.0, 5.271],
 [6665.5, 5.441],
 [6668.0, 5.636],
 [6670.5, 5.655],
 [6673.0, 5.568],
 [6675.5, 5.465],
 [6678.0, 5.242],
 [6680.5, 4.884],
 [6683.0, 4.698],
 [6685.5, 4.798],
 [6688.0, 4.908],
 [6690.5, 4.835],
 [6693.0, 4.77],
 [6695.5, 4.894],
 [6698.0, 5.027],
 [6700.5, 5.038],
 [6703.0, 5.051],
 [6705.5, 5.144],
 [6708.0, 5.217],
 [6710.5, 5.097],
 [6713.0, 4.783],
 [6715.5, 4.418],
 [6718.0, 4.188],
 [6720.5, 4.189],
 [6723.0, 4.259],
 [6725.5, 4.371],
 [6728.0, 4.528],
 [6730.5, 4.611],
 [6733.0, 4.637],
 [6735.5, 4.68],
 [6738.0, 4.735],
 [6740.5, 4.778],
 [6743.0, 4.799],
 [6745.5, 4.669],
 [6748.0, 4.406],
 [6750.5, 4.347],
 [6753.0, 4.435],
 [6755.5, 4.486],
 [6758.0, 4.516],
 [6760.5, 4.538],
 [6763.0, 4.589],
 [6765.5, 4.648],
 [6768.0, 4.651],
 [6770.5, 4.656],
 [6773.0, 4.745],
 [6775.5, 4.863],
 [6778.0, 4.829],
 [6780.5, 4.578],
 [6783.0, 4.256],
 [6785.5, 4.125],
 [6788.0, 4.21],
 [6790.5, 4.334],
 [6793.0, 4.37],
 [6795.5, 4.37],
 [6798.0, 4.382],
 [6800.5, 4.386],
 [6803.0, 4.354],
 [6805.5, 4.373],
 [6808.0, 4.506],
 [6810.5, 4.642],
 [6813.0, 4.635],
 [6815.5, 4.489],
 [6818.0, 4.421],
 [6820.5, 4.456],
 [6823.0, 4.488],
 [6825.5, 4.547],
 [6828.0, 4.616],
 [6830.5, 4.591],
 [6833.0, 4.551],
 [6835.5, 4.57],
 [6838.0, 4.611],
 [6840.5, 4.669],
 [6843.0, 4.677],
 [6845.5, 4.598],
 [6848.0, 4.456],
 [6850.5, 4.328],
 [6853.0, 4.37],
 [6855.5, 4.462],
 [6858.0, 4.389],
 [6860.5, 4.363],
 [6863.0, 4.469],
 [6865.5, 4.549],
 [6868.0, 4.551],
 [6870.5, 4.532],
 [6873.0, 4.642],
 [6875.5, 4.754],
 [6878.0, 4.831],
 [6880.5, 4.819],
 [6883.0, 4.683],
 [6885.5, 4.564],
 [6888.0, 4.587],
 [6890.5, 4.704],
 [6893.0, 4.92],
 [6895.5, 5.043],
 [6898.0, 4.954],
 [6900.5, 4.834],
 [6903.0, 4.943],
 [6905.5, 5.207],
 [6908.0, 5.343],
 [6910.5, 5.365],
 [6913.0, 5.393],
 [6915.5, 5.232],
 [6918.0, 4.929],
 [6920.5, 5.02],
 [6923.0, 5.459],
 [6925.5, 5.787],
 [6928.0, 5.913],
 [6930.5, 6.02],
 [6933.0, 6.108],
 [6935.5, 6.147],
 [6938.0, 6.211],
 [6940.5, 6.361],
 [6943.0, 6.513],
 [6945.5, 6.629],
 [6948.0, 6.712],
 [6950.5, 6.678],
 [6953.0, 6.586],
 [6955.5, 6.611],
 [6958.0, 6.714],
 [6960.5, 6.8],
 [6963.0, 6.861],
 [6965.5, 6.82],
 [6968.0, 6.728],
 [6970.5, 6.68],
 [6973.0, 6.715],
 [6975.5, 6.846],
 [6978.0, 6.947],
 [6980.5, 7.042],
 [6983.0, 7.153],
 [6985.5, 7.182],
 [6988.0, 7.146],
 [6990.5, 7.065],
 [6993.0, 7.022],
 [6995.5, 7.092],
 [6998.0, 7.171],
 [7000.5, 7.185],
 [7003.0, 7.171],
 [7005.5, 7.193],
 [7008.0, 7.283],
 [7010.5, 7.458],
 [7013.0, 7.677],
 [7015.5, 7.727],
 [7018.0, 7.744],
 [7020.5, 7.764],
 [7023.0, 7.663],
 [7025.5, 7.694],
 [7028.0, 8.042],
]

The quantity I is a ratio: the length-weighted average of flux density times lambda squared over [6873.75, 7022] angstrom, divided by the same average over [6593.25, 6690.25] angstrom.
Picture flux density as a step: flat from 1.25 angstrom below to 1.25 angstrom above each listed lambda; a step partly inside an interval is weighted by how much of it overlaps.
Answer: 1.17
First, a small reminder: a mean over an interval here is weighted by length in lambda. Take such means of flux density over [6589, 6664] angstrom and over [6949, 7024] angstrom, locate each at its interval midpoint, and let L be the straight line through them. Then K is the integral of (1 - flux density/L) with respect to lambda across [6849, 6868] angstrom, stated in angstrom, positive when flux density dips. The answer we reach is 6.52 angstrom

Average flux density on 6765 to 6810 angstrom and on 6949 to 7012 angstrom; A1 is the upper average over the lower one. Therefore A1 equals 1.56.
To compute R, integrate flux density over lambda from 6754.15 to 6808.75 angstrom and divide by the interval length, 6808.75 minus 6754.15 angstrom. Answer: 4.49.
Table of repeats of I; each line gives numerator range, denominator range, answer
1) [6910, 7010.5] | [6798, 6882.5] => 1.49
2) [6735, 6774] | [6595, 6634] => 0.75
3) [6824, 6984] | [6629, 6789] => 1.16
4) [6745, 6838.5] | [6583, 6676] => 0.78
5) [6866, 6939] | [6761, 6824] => 1.18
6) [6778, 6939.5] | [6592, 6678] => 0.85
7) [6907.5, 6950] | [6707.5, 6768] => 1.35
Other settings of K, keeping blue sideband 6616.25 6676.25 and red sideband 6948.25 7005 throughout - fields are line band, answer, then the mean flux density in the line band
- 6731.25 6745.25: 3.16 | 4.72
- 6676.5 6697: 3.56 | 4.89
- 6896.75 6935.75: 7.64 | 5.4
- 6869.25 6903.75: 9.60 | 4.77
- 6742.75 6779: 9.20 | 4.61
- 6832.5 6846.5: 3.97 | 4.62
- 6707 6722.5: 3.59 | 4.62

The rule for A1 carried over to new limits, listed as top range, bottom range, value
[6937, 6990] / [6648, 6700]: 1.31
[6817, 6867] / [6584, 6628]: 0.69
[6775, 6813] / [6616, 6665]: 0.76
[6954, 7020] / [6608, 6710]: 1.27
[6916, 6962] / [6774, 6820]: 1.38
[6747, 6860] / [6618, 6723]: 0.84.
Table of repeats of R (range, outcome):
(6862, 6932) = 5.01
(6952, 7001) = 6.92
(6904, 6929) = 5.36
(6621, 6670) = 5.75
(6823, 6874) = 4.53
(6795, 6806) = 4.37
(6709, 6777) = 4.58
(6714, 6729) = 4.33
